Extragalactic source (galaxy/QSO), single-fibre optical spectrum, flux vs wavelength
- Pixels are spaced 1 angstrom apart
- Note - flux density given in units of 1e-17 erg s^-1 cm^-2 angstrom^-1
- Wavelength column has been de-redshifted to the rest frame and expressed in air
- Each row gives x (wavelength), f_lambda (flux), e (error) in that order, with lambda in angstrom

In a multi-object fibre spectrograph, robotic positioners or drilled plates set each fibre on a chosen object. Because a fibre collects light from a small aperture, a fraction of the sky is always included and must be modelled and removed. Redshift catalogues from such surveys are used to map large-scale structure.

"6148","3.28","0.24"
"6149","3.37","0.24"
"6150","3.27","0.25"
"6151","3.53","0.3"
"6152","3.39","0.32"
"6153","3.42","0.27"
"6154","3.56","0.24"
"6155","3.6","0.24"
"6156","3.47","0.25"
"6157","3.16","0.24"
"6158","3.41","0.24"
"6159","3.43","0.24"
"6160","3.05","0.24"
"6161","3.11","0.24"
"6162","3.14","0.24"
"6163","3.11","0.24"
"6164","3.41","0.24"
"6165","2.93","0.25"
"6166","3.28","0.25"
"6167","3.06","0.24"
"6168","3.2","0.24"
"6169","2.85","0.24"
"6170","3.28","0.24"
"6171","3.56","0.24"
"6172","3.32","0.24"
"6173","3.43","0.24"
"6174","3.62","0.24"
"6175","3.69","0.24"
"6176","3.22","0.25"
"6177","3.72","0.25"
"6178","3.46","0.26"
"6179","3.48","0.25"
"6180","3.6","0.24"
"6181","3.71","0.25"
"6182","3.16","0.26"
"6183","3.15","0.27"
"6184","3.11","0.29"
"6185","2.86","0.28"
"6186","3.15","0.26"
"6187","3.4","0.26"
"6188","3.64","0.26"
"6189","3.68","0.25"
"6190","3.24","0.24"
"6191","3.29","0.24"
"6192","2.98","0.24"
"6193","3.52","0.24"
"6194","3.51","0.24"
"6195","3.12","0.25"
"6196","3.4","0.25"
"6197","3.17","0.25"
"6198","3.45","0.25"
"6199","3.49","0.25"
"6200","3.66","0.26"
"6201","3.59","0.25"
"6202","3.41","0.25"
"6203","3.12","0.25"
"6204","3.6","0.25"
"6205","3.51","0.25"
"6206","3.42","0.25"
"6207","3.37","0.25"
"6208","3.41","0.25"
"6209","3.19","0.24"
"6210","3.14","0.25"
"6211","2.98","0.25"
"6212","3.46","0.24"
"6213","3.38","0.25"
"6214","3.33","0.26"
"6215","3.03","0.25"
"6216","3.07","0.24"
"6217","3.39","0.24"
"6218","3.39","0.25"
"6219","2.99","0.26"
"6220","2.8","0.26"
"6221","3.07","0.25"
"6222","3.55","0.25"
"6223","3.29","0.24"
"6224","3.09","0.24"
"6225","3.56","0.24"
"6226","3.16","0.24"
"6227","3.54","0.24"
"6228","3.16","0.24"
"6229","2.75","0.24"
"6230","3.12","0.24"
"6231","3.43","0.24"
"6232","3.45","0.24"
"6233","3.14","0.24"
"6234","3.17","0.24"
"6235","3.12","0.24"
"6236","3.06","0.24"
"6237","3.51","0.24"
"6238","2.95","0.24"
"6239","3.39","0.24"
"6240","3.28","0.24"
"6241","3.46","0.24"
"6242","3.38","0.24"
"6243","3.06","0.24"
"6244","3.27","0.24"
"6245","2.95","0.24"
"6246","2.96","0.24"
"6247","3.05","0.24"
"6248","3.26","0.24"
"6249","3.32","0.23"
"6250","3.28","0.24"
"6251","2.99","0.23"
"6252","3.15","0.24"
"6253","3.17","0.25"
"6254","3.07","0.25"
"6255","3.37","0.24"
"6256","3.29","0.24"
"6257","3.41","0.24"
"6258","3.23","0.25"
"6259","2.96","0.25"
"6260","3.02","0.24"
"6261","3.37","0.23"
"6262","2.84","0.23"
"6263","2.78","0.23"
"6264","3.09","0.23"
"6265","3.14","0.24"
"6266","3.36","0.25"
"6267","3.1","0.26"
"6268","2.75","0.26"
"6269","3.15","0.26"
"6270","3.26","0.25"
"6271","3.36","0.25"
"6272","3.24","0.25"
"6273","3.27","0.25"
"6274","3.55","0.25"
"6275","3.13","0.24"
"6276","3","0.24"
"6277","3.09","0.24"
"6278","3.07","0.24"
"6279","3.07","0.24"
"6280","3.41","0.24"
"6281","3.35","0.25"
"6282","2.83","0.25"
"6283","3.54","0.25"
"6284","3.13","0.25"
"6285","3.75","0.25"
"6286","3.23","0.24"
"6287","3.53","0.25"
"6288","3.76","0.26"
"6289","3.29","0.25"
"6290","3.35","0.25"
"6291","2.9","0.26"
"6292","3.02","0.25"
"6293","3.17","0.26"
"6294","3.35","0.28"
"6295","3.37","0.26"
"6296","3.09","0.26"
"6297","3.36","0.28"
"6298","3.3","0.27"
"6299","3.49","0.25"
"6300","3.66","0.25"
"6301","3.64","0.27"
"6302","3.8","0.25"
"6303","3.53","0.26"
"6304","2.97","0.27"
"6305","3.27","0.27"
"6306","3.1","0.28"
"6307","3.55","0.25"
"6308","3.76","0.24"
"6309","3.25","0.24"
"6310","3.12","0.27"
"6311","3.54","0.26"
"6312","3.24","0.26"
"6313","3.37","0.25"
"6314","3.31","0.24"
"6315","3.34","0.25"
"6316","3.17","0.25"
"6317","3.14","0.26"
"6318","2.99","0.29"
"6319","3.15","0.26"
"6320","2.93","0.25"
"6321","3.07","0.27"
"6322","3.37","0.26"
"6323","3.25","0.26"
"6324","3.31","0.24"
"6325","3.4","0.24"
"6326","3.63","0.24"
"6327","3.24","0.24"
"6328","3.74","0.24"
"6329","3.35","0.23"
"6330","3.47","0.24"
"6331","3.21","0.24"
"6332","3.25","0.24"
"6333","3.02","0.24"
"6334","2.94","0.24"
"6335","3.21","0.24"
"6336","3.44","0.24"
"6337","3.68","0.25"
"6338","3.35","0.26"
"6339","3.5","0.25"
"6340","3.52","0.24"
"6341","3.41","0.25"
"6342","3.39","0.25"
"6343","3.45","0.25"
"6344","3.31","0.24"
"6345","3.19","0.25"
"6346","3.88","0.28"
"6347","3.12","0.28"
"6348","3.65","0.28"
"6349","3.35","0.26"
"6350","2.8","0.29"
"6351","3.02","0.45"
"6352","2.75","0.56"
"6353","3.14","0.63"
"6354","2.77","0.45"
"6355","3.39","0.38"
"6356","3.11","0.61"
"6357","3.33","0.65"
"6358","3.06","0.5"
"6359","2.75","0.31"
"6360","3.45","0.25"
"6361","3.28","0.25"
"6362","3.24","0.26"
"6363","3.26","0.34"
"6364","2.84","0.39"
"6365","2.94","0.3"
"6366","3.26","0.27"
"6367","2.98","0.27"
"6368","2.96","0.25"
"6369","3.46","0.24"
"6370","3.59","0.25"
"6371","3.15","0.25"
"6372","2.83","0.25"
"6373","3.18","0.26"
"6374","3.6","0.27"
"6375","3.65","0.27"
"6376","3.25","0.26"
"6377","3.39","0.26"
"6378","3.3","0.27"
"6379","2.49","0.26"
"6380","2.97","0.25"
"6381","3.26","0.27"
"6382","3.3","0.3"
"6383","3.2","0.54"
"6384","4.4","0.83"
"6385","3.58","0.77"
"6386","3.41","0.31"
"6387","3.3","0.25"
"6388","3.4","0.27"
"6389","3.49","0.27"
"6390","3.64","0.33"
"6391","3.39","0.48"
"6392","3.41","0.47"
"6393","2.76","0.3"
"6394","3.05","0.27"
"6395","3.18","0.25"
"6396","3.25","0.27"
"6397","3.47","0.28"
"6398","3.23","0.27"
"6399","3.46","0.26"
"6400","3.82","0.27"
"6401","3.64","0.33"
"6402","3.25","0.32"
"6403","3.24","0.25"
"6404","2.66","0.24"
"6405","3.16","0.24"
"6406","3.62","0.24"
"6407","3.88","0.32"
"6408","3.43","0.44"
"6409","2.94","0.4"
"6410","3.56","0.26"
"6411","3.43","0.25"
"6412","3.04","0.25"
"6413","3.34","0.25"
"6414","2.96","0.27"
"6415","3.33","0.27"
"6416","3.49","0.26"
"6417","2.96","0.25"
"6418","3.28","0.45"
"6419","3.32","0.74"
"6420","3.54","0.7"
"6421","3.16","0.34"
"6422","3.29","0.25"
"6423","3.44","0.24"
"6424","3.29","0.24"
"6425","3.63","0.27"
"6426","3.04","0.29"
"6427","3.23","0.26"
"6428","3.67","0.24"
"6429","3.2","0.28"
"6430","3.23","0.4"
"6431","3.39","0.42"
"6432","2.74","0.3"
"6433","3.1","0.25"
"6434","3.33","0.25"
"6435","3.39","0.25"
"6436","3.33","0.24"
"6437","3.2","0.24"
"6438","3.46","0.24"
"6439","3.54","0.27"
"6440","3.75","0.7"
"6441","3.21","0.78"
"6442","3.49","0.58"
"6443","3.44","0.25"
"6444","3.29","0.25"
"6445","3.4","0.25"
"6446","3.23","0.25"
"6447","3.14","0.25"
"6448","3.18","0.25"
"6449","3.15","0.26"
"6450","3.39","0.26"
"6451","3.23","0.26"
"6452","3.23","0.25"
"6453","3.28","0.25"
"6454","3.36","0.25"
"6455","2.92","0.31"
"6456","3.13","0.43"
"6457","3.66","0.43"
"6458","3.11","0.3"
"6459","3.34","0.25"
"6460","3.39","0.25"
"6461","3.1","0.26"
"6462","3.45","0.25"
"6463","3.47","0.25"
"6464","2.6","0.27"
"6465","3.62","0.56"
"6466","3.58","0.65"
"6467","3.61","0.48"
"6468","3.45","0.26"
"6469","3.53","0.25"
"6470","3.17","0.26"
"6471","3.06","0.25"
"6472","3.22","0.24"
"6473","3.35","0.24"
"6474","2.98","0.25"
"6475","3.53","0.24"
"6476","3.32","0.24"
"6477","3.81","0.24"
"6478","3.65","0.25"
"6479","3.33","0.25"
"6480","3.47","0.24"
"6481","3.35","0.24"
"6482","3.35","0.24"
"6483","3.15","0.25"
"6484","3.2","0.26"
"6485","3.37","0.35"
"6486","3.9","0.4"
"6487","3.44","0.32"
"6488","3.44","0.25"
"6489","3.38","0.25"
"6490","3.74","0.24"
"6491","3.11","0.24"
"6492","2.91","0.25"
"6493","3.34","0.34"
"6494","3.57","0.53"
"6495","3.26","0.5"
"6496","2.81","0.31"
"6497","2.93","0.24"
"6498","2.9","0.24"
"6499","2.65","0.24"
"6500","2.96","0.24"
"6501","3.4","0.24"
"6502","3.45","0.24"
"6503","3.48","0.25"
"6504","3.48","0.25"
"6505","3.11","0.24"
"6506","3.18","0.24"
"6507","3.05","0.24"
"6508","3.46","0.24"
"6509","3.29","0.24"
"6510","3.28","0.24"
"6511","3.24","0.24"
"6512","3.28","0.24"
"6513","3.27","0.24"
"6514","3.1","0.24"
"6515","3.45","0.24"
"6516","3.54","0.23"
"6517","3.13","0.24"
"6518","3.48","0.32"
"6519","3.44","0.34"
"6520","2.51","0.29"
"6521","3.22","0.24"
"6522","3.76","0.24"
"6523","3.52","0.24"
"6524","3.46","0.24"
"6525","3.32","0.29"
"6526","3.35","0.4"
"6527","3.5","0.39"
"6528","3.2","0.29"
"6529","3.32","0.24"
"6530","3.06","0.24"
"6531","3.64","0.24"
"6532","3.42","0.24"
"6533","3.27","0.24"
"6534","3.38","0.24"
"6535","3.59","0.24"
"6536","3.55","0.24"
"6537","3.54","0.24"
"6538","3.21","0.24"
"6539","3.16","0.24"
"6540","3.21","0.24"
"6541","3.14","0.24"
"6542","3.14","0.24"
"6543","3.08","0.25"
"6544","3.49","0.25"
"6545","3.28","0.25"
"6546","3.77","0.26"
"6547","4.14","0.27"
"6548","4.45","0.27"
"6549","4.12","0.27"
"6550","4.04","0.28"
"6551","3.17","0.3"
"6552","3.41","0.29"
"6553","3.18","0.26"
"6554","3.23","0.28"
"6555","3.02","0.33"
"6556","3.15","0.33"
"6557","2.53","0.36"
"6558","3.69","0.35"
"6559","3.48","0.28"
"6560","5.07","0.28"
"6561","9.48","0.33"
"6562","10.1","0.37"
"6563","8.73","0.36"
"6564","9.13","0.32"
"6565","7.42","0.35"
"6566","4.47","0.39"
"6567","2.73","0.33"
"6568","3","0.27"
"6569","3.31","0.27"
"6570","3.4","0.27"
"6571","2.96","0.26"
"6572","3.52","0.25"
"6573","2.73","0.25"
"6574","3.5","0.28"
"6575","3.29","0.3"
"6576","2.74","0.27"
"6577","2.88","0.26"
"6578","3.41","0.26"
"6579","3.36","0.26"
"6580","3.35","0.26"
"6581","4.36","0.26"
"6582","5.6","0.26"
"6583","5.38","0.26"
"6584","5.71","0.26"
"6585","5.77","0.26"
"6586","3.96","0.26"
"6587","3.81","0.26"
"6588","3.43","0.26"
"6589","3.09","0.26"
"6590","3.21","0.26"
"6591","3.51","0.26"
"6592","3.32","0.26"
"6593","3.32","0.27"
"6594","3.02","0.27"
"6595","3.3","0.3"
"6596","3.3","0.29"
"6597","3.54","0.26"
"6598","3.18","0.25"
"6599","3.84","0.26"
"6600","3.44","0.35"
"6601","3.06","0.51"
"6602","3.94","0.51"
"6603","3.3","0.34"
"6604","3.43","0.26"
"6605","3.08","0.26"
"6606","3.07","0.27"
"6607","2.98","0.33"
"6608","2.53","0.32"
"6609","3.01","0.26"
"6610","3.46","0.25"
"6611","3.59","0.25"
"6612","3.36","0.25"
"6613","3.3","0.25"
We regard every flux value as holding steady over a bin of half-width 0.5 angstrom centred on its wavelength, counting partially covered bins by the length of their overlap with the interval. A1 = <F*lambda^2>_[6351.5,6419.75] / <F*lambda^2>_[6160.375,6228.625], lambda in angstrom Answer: 1.05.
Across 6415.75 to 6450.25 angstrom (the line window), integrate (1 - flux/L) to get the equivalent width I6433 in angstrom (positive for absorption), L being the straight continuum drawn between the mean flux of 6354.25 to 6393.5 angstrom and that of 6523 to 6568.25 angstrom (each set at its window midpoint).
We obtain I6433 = 2.2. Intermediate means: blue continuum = 3.26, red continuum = 4.06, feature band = 3.31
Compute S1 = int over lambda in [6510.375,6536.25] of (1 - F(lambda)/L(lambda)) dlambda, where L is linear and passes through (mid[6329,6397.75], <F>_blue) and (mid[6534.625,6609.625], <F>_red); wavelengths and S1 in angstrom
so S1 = 2.7 angstrom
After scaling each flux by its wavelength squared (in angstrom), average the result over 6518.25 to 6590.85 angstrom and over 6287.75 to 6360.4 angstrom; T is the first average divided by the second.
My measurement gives 1.28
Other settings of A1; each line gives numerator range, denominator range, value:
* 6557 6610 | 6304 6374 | 1.35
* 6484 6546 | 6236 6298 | 1.11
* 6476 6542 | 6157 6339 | 1.10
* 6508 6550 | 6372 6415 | 1.07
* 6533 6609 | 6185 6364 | 1.30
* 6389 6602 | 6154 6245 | 1.17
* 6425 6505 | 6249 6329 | 1.07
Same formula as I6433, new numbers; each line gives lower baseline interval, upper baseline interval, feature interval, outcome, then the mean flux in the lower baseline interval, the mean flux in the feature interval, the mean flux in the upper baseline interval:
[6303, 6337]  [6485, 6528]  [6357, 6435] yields 0.1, 3.29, 3.28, 3.29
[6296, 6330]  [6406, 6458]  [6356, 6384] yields 1.0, 3.34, 3.2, 3.31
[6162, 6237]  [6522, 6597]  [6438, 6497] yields 6.5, 3.3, 3.33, 3.9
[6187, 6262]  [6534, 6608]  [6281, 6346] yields 1.7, 3.26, 3.33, 3.9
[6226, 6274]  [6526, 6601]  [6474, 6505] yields 3.5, 3.18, 3.31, 3.9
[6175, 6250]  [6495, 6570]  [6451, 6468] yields 1.5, 3.29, 3.31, 3.73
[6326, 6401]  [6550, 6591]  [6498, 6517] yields 3.5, 3.29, 3.25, 4.28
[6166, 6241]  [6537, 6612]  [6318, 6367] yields 3.8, 3.31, 3.25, 3.88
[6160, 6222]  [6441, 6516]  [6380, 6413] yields -0.6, 3.31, 3.36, 3.3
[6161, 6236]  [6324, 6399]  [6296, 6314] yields -0.6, 3.3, 3.4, 3.28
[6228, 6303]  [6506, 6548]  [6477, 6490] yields -0.4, 3.23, 3.45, 3.36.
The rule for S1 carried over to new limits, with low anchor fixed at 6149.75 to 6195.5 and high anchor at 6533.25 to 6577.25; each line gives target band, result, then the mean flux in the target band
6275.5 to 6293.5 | 1.5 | 3.25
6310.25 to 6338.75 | 2.5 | 3.29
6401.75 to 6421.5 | 2.6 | 3.28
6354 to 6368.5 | 2.2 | 3.12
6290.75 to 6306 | 1.0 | 3.33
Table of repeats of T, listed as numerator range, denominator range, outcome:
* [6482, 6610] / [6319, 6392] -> 1.18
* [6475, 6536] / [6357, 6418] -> 1.05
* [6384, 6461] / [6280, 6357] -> 1.04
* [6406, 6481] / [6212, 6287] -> 1.10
